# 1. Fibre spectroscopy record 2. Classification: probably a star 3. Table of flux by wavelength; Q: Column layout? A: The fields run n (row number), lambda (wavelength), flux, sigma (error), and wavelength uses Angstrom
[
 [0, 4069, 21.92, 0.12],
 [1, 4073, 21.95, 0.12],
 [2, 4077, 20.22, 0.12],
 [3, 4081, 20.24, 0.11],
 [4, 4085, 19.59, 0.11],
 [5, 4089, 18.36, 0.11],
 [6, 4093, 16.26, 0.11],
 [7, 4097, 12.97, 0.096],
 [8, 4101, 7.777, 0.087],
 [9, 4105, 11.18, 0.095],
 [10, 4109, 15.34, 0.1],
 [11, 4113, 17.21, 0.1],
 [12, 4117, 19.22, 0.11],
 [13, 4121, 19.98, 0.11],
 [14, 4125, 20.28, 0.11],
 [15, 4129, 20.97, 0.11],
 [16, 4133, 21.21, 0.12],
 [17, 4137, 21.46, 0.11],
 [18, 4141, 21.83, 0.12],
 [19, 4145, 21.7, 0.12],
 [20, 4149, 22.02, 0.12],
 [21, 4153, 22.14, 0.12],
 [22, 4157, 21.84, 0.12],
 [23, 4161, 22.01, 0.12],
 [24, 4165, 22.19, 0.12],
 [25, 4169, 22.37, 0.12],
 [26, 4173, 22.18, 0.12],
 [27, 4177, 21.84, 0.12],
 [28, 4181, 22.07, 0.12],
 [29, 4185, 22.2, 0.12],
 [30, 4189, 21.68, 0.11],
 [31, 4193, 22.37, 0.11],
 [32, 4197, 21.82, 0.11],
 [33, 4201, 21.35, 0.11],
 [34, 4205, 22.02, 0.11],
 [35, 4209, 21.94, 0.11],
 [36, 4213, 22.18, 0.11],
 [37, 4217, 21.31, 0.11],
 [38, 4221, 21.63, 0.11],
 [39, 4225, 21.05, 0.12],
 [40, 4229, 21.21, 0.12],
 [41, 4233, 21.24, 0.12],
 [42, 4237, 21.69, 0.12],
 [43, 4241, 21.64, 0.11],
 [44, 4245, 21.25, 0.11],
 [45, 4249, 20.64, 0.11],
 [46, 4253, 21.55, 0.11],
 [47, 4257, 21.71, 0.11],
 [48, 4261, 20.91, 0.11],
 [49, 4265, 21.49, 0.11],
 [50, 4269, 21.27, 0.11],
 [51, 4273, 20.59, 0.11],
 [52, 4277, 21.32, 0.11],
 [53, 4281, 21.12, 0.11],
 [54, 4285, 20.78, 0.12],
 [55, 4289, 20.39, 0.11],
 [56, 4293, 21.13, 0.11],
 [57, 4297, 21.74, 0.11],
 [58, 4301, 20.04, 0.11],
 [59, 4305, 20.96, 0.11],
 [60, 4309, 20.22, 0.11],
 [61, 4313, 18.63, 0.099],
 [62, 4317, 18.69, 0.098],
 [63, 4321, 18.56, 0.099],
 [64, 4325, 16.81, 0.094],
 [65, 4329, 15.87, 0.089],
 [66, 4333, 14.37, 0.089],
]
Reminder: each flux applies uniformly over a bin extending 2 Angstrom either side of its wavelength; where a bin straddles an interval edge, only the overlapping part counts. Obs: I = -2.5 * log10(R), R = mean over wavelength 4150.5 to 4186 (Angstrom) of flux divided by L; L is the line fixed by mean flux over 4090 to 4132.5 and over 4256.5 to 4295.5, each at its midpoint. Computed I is -0.22 mag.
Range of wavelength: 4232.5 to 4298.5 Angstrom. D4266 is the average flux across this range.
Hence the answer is 21.2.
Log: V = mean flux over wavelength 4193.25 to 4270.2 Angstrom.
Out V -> 21.5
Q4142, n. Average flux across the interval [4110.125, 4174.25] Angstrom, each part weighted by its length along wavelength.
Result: 21.1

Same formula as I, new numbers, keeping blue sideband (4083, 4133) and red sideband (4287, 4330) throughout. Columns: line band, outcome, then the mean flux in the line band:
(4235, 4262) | -0.147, 21.4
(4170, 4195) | -0.235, 22.1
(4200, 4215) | -0.207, 21.9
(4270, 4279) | -0.108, 21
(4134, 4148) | -0.249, 21.7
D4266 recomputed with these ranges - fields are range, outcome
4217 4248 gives 21.4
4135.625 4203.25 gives 22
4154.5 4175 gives 22.1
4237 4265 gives 21.3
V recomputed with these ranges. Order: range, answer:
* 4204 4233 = 21.6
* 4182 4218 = 21.9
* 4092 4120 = 14.4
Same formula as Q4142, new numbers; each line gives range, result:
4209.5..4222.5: 21.7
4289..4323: 20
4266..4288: 21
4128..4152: 21.6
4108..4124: 18.2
